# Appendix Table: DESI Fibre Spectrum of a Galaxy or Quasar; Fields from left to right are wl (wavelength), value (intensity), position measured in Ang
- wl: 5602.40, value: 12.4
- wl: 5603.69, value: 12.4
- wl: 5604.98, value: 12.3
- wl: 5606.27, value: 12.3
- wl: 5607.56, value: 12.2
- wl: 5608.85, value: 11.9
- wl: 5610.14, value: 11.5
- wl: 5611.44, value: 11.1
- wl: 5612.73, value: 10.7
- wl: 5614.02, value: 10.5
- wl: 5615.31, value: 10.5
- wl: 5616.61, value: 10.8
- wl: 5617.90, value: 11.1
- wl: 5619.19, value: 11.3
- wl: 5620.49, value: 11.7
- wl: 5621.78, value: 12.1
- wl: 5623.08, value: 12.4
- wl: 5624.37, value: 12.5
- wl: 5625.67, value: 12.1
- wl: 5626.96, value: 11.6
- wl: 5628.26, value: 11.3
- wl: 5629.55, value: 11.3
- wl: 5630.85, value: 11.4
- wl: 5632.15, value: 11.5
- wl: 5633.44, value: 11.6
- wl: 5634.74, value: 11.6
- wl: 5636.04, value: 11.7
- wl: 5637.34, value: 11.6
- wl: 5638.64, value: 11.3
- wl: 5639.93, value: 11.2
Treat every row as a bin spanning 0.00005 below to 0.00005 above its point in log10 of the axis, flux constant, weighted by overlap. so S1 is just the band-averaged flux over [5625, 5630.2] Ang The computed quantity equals 11.6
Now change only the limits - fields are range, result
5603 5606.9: 12.3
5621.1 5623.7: 12.2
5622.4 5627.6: 12.2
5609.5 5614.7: 10.9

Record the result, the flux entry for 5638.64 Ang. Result 11.3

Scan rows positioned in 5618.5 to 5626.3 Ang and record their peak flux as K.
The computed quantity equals 12.5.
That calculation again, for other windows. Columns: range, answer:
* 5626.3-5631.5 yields 11.6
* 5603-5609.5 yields 12.4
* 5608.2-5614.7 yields 11.9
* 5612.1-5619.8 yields 11.3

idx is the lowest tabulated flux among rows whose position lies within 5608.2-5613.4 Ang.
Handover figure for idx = 10.7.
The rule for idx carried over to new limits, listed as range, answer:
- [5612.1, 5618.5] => 10.5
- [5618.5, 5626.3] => 11.3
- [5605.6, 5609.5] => 11.9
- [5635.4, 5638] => 11.6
